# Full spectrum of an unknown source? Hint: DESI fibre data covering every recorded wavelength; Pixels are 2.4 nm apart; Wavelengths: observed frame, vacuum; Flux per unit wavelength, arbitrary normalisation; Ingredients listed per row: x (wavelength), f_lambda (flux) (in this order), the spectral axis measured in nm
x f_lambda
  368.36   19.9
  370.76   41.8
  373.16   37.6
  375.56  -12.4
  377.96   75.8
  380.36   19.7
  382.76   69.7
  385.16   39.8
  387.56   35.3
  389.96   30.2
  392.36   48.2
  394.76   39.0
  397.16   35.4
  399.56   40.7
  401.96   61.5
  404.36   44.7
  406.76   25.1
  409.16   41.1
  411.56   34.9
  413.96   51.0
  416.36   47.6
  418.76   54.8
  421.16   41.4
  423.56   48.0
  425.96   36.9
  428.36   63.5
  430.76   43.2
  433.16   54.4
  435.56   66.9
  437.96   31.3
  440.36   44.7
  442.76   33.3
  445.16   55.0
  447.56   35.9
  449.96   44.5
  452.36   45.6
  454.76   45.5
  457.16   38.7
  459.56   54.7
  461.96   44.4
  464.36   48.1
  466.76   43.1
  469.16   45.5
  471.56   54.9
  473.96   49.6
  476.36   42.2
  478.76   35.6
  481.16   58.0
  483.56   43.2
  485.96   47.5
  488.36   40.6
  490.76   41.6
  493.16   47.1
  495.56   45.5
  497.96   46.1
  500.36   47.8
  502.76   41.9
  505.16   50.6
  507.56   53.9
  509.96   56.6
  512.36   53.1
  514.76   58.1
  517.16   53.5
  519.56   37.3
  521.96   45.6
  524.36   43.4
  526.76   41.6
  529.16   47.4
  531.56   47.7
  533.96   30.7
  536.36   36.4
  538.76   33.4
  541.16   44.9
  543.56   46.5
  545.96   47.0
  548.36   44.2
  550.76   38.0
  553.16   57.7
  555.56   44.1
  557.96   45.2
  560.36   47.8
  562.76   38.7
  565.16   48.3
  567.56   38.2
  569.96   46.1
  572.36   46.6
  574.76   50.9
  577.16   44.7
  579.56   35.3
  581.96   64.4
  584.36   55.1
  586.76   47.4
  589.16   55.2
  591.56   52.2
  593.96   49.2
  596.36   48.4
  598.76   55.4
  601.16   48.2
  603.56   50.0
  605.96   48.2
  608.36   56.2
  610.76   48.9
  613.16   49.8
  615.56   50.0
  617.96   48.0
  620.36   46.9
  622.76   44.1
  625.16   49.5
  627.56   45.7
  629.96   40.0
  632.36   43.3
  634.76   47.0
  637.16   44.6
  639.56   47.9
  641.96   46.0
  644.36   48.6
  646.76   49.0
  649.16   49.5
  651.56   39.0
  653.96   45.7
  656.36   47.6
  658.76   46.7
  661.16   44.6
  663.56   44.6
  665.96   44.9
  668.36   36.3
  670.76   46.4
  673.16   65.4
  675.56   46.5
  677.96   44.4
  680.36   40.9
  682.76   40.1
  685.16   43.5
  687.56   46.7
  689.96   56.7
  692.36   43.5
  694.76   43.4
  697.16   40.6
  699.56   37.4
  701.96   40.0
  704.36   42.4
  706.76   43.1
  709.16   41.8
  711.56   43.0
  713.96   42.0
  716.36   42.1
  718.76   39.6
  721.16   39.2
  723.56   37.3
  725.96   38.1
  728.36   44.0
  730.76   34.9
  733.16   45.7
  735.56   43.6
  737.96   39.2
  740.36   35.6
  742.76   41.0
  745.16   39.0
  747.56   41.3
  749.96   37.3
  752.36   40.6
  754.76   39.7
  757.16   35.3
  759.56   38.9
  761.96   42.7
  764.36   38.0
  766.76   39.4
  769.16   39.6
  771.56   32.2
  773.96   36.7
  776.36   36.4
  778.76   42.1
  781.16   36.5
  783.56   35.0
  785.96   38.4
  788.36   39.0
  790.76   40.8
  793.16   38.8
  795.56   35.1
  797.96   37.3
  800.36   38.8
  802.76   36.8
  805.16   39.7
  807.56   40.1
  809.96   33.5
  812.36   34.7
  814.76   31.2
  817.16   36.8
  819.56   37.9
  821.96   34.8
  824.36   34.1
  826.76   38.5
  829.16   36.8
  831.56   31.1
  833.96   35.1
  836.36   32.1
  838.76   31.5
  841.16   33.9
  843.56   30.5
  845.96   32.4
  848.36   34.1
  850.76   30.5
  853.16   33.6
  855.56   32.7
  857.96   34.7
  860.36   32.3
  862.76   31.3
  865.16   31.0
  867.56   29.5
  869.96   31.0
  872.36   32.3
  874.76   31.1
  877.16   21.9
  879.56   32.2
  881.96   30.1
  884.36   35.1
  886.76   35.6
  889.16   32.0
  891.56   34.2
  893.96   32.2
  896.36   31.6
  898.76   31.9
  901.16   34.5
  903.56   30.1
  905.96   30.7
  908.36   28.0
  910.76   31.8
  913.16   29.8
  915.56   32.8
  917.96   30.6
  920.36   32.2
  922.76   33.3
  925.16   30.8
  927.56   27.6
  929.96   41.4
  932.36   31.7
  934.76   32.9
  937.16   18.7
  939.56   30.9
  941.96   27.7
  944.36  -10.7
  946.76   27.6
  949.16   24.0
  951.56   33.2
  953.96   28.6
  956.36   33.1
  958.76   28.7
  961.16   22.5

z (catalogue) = 0.03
